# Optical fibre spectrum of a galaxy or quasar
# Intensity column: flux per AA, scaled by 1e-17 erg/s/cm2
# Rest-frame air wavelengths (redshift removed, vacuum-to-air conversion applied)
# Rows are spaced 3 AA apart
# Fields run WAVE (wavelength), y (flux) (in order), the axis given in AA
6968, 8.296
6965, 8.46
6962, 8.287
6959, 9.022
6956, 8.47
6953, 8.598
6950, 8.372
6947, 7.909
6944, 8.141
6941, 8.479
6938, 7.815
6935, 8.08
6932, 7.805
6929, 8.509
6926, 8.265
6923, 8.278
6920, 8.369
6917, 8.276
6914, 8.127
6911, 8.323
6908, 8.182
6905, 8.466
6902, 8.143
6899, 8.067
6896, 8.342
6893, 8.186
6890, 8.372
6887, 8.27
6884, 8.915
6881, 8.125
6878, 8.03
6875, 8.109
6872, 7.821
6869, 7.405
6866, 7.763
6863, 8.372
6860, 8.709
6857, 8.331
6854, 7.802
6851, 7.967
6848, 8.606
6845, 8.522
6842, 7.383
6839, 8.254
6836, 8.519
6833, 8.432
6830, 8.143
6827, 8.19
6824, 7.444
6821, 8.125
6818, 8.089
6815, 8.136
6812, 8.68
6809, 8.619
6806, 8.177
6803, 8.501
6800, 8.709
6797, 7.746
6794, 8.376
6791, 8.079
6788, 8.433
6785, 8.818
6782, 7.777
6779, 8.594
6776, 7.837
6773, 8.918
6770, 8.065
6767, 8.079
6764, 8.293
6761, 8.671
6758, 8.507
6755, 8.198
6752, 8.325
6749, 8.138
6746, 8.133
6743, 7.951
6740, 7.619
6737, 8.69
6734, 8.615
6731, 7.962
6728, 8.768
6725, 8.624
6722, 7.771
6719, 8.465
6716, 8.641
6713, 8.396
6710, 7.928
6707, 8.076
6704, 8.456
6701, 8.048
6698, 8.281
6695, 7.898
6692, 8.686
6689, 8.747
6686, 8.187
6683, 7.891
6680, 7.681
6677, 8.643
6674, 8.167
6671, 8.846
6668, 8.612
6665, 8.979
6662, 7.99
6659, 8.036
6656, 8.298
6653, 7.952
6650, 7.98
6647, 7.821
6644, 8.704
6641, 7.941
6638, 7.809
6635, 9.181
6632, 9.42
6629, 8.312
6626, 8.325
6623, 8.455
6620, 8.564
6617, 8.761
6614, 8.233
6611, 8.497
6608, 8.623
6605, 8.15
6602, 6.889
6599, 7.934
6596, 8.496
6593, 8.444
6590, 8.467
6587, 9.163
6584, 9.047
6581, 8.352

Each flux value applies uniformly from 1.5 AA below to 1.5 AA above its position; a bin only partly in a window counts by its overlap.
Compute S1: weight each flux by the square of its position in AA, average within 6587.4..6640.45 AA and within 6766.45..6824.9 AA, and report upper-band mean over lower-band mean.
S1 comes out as 1.0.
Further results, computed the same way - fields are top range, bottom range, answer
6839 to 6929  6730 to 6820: 1.02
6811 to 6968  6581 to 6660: 1.06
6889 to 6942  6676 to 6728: 1.06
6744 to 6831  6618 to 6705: 1.03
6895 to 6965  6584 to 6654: 1.08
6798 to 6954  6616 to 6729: 1.04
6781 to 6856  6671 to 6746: 1.03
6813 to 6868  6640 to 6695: 1.04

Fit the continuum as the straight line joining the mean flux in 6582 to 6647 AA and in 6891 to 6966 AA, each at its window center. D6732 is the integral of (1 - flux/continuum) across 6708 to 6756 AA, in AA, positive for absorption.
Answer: 0.6 AA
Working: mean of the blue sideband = 8.43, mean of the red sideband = 8.28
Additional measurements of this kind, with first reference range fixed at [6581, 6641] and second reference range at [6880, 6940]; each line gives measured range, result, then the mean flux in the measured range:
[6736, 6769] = 0.5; 8.23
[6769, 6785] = 0.1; 8.3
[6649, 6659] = 0.4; 8.08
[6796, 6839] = 0.3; 8.26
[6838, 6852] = 0.2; 8.15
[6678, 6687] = 0.5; 7.94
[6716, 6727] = 0.0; 8.36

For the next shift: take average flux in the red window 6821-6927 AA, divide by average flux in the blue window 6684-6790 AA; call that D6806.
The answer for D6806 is 0.99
